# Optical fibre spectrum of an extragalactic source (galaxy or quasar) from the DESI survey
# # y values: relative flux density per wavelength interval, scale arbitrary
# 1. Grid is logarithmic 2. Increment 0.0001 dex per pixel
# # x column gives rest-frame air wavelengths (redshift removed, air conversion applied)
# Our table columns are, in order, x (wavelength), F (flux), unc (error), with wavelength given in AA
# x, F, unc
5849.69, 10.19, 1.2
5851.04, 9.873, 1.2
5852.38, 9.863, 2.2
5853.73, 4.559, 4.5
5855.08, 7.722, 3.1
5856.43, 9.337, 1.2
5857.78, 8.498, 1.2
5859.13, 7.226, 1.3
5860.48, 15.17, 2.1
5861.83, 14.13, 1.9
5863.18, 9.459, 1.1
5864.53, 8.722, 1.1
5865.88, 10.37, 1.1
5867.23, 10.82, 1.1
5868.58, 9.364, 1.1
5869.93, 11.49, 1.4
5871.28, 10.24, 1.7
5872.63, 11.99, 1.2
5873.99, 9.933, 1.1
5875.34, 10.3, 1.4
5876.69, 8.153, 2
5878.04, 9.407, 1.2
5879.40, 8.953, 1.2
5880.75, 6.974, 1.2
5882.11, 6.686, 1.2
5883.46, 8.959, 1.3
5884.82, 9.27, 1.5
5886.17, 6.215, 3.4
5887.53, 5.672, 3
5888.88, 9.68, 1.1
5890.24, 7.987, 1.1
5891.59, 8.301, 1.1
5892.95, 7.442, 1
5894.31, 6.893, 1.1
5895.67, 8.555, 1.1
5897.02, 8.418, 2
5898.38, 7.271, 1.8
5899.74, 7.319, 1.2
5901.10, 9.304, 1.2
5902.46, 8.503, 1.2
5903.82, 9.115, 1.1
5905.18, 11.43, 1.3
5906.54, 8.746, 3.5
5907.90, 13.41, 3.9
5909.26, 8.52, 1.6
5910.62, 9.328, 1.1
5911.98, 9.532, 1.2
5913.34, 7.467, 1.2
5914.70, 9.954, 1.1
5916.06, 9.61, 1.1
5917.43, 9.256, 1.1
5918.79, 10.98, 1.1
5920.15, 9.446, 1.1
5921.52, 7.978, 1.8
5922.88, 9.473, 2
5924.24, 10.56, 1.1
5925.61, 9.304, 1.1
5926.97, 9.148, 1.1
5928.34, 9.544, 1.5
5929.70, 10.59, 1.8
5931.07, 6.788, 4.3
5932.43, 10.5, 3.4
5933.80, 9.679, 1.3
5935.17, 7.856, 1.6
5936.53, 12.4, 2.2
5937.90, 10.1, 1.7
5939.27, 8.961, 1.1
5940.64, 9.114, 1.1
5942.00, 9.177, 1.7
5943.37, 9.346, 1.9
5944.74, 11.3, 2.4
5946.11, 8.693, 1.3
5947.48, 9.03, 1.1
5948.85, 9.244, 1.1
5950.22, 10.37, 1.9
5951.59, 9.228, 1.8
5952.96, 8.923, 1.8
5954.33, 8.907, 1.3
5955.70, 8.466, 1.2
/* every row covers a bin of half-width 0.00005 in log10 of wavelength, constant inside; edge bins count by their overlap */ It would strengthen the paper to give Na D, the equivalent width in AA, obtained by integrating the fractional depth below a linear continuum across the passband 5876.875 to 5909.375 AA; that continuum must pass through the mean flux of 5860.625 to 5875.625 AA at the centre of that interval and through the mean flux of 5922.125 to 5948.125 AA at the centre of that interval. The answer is 5.9 AA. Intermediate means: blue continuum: 10.8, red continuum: 9.55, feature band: 8.45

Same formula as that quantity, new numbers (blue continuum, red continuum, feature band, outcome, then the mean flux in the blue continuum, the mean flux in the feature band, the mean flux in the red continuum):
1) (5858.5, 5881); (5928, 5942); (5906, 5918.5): 0.2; 10.2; 9.59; 9.54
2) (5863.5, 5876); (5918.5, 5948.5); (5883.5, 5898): 3.1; 10.3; 7.88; 9.52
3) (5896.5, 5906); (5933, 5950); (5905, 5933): -1.3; 8.76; 9.56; 9.6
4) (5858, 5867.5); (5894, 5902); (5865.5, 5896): 1.8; 10.7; 8.84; 8.02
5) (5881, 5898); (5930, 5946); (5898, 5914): -1.5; 7.81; 9.2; 9.56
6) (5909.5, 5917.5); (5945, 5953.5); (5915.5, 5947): -1.0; 9.15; 9.55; 9.35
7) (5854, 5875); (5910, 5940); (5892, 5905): 2.1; 10.2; 8.22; 9.47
